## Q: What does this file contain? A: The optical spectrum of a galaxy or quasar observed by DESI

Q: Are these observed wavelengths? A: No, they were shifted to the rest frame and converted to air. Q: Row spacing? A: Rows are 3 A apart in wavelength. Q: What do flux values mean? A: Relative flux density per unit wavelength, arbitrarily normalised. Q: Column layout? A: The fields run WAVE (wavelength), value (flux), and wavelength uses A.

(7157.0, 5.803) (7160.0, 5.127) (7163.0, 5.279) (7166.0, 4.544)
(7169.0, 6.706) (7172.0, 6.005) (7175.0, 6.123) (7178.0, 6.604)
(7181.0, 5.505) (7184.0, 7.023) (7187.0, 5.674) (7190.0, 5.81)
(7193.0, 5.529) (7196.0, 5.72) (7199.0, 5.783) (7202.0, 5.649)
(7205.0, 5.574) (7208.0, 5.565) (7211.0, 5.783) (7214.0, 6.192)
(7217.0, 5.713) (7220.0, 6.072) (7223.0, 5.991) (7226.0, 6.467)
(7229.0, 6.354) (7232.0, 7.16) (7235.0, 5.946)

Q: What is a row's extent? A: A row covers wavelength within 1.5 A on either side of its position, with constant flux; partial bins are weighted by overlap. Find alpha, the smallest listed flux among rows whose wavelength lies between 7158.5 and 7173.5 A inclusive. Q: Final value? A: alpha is 4.544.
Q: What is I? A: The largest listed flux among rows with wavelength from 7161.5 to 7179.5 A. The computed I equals 6.706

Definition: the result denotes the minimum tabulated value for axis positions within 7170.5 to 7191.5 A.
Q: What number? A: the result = 5.505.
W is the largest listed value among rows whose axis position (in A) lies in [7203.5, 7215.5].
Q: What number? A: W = 6.192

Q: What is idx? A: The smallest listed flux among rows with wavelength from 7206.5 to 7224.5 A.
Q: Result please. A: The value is 5.565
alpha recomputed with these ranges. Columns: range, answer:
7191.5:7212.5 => 5.529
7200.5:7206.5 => 5.574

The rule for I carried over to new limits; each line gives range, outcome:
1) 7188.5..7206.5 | 5.81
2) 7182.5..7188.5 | 7.023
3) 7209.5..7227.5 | 6.467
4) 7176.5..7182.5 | 6.604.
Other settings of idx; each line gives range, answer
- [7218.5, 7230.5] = 5.991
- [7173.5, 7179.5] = 6.123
